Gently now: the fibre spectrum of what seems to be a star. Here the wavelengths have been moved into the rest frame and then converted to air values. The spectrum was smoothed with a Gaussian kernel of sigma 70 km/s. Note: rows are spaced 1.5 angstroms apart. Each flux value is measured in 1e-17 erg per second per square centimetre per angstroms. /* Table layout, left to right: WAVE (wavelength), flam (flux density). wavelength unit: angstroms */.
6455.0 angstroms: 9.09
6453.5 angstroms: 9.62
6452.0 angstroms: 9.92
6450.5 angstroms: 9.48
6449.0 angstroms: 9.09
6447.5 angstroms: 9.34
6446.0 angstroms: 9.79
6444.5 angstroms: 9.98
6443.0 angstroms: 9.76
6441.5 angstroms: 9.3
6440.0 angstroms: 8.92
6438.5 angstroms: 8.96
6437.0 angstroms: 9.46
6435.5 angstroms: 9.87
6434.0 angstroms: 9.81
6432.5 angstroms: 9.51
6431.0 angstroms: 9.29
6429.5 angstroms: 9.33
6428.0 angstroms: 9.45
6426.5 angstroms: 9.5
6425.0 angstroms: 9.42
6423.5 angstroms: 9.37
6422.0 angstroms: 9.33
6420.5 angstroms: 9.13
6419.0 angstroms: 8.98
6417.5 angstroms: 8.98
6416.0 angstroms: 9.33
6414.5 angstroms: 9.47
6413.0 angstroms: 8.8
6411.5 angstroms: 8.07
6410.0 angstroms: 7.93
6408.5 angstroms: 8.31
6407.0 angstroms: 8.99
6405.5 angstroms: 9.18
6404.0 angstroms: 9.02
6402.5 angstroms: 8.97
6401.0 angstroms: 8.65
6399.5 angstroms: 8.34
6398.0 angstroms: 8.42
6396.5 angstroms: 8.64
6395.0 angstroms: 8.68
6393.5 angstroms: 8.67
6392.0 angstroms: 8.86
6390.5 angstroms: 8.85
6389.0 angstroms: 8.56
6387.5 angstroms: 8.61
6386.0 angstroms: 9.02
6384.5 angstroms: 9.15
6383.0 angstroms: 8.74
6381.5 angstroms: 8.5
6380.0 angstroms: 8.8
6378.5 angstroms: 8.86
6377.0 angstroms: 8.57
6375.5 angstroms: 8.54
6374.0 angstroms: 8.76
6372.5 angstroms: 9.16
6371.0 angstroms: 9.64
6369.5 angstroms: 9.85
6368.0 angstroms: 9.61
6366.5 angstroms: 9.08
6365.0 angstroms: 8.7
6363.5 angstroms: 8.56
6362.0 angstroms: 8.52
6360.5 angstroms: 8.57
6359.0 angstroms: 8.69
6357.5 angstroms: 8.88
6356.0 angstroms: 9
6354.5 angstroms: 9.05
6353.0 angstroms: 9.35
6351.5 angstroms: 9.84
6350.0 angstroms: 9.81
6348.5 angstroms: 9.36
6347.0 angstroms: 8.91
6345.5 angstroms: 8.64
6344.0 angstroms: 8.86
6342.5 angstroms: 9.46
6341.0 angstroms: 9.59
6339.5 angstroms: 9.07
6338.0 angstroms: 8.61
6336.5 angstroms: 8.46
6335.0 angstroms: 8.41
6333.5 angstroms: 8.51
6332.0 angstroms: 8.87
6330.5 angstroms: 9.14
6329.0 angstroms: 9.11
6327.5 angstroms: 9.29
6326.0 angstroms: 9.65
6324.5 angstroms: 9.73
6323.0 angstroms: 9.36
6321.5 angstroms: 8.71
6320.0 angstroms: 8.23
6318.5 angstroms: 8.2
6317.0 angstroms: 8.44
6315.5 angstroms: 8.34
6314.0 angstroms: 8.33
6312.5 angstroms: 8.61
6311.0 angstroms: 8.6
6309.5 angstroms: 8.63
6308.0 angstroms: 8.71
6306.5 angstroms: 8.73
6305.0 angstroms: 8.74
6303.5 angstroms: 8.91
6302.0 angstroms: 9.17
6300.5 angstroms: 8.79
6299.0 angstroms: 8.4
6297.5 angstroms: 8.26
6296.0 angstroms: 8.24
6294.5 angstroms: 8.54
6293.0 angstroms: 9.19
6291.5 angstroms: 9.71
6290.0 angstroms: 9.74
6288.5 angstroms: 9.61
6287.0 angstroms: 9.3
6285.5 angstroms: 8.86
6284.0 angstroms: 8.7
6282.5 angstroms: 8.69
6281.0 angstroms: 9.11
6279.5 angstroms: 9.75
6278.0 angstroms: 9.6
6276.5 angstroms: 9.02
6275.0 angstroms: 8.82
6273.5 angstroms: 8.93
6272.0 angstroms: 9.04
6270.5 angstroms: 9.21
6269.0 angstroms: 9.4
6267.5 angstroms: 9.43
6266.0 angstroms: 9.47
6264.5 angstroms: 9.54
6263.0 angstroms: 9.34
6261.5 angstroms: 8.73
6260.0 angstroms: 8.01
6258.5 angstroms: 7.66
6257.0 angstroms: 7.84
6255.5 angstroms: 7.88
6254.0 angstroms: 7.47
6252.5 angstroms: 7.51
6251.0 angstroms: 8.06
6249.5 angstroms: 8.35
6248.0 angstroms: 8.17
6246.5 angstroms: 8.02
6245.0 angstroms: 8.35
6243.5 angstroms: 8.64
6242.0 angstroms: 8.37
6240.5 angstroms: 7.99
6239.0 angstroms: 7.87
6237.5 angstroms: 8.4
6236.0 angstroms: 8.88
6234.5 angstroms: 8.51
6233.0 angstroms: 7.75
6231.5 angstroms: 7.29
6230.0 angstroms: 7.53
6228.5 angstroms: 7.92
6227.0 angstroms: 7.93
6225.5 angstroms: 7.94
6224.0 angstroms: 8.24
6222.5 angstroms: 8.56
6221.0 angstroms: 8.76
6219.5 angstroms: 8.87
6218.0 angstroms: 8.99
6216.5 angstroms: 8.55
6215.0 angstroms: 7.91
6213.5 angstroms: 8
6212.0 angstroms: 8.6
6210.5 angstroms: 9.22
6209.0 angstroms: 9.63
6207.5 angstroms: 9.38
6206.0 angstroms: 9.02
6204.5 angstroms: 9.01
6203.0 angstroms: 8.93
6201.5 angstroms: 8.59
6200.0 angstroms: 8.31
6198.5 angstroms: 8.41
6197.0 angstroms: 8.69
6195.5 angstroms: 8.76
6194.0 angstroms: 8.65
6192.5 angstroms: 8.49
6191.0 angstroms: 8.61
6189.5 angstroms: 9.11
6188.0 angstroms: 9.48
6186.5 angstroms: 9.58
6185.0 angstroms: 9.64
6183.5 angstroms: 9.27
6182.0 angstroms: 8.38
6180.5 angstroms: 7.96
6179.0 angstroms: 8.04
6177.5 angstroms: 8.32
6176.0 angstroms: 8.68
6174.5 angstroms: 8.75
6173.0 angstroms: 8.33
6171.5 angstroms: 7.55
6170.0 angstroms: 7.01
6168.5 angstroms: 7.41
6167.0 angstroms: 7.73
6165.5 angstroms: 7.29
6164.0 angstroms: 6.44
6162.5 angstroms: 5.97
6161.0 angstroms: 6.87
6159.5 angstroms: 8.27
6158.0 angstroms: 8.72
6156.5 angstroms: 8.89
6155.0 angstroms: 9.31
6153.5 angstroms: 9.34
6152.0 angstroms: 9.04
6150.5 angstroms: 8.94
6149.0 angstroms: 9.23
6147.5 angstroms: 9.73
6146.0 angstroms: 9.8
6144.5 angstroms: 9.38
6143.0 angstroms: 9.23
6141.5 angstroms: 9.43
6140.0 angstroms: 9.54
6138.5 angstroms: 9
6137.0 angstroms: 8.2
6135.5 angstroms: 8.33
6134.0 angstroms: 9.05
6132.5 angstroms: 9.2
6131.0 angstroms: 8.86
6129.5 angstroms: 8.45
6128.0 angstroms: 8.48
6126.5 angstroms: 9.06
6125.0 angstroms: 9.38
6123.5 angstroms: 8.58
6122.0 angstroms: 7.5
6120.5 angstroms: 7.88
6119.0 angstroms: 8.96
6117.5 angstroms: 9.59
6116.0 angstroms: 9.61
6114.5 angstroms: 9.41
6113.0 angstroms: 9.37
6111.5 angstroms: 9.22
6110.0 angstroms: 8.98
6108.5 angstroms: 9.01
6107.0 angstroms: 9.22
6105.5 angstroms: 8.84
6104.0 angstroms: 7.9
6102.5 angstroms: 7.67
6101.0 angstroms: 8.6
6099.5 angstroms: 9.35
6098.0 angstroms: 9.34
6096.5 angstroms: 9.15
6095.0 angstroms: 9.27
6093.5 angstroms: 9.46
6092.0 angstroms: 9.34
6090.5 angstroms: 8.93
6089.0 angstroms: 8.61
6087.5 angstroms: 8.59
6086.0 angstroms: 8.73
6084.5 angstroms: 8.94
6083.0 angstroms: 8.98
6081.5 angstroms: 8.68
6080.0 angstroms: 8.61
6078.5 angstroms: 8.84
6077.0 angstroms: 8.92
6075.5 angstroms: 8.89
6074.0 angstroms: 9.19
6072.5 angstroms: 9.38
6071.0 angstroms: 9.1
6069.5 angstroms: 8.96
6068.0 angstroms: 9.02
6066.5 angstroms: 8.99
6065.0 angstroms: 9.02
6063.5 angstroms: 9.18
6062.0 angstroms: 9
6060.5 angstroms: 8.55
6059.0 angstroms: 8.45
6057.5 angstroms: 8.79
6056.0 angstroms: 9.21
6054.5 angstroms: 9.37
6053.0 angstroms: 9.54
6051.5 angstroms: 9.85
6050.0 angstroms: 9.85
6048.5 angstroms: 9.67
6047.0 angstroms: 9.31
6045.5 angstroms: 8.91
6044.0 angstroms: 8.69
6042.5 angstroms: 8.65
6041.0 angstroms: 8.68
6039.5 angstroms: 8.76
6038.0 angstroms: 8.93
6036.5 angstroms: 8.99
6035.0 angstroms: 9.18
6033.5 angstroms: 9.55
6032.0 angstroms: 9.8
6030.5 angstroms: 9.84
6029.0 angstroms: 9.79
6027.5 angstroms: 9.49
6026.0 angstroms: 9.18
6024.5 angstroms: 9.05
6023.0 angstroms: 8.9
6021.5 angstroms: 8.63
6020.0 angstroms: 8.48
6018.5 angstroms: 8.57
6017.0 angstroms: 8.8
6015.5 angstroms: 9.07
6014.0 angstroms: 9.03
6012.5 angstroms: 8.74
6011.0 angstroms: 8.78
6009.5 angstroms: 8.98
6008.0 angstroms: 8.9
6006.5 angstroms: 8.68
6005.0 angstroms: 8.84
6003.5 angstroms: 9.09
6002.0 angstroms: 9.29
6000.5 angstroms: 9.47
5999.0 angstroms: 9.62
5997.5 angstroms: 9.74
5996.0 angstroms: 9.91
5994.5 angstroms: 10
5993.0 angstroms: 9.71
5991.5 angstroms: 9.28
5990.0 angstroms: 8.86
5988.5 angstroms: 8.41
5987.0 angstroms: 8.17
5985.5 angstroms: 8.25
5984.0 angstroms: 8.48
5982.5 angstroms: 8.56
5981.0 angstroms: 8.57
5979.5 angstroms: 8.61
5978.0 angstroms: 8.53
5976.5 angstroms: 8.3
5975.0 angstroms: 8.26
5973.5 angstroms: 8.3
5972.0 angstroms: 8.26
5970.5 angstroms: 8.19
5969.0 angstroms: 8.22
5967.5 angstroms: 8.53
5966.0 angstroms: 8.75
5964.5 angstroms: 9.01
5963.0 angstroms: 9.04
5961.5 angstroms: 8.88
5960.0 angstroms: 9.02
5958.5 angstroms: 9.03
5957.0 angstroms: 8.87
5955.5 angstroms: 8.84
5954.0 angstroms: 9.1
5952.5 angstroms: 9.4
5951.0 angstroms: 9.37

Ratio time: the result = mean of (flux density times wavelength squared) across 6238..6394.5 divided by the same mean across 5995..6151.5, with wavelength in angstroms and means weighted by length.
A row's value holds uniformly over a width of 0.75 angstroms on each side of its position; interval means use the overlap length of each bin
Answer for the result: 1.1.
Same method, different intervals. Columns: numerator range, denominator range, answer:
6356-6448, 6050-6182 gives 1.13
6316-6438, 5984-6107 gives 1.11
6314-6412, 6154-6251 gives 1.12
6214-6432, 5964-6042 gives 1.09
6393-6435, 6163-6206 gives 1.15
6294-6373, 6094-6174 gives 1.10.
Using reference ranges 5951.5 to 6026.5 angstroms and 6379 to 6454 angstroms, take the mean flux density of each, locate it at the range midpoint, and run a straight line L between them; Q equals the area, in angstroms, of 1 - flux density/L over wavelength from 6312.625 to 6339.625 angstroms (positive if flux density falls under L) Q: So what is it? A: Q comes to 0.7 angstroms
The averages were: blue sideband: 8.86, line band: 8.79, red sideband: 9.08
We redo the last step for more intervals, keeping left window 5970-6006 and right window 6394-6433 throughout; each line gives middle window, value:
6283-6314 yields 0.3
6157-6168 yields 1.9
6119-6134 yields 0.4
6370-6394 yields 0.3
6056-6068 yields 0.0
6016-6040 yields -0.7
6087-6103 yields -0.1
